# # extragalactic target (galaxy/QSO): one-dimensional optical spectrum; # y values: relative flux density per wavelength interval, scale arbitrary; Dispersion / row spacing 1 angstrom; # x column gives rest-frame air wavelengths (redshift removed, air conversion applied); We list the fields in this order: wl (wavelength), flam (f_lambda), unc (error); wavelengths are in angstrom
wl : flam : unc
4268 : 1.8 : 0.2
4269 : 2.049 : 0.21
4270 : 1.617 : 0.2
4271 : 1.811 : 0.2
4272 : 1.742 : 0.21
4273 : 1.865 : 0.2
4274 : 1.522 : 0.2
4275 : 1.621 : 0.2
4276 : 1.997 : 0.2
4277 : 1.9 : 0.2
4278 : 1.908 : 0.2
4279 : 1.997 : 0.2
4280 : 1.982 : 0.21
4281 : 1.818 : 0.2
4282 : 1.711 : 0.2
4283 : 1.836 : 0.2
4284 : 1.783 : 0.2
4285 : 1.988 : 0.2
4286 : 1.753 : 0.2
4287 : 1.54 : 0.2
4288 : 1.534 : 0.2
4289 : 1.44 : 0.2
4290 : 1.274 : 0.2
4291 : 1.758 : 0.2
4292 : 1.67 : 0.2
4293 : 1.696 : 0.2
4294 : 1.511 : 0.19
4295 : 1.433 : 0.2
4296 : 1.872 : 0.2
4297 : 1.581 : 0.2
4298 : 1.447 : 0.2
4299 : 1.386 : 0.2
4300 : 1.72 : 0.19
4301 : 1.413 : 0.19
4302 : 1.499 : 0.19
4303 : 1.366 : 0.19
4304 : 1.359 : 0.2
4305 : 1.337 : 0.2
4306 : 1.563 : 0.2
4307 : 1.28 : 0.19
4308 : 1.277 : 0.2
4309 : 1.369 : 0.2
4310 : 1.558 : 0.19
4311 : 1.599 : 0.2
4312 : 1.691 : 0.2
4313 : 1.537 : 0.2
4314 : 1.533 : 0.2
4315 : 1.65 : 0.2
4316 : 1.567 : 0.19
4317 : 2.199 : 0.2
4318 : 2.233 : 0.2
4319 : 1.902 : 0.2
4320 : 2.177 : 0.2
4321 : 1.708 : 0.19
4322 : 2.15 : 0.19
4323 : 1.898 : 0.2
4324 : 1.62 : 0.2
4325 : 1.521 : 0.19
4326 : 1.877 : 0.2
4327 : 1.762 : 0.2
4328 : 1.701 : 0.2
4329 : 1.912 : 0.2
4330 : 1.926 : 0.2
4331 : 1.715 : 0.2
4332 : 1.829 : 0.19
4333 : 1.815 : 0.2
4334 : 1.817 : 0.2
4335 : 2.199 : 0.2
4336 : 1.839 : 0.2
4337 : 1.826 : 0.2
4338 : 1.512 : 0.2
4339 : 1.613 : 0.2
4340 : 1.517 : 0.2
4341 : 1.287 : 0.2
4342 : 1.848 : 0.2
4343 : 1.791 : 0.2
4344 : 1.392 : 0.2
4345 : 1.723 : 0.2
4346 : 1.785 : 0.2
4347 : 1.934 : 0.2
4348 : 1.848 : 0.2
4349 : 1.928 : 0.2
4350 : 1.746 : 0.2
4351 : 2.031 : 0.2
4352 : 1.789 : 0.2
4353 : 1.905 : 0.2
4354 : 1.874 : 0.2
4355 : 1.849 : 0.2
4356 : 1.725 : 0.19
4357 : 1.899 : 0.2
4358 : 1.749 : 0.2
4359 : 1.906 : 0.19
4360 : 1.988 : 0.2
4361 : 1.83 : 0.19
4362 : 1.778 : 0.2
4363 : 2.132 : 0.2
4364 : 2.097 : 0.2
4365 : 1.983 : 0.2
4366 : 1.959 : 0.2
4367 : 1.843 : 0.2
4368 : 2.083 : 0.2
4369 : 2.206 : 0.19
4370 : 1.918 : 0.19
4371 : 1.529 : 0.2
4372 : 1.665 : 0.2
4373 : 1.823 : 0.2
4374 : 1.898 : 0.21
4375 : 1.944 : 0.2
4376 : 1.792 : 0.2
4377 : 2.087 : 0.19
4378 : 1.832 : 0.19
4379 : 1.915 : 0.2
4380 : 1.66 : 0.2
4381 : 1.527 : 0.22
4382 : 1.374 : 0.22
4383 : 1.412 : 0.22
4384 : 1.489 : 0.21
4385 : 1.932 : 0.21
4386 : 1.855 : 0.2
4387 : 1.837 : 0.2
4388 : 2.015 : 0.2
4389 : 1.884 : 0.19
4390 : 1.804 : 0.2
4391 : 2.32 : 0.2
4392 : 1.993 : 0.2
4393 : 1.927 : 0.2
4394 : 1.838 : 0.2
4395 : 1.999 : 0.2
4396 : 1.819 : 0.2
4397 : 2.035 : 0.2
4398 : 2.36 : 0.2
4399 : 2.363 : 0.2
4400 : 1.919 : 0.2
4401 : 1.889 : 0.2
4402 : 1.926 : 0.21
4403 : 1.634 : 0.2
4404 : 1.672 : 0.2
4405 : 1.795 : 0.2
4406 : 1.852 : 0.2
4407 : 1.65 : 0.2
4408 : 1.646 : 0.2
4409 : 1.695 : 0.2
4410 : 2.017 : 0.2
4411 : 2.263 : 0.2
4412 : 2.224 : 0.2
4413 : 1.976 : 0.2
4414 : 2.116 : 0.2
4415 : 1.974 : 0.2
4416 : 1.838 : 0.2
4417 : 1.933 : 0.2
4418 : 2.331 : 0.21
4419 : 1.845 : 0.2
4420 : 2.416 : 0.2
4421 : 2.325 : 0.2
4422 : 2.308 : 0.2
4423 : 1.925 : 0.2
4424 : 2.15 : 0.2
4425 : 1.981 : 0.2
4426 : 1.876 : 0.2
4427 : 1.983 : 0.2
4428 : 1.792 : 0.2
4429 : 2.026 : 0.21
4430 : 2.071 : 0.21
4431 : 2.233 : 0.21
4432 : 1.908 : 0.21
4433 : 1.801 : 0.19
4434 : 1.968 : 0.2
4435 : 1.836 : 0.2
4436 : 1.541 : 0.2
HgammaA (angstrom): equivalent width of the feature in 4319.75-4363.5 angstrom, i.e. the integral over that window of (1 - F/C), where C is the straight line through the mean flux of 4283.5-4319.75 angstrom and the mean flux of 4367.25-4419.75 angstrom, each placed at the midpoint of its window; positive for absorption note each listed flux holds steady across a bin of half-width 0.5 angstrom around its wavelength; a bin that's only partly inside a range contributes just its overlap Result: -2.1 angstrom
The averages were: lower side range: 1.6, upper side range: 1.89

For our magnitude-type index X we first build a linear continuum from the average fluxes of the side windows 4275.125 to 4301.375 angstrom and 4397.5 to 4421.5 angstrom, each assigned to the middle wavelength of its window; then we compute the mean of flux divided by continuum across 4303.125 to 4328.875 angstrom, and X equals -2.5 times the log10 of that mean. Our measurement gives 0.05 mag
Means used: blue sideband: 1.69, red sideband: 1.99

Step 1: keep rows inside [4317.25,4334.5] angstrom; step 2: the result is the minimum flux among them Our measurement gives 1.521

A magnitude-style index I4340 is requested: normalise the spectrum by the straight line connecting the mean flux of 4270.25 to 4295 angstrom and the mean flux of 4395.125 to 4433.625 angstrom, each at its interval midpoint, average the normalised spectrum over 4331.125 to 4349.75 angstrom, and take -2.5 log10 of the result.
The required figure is 0.056 mag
